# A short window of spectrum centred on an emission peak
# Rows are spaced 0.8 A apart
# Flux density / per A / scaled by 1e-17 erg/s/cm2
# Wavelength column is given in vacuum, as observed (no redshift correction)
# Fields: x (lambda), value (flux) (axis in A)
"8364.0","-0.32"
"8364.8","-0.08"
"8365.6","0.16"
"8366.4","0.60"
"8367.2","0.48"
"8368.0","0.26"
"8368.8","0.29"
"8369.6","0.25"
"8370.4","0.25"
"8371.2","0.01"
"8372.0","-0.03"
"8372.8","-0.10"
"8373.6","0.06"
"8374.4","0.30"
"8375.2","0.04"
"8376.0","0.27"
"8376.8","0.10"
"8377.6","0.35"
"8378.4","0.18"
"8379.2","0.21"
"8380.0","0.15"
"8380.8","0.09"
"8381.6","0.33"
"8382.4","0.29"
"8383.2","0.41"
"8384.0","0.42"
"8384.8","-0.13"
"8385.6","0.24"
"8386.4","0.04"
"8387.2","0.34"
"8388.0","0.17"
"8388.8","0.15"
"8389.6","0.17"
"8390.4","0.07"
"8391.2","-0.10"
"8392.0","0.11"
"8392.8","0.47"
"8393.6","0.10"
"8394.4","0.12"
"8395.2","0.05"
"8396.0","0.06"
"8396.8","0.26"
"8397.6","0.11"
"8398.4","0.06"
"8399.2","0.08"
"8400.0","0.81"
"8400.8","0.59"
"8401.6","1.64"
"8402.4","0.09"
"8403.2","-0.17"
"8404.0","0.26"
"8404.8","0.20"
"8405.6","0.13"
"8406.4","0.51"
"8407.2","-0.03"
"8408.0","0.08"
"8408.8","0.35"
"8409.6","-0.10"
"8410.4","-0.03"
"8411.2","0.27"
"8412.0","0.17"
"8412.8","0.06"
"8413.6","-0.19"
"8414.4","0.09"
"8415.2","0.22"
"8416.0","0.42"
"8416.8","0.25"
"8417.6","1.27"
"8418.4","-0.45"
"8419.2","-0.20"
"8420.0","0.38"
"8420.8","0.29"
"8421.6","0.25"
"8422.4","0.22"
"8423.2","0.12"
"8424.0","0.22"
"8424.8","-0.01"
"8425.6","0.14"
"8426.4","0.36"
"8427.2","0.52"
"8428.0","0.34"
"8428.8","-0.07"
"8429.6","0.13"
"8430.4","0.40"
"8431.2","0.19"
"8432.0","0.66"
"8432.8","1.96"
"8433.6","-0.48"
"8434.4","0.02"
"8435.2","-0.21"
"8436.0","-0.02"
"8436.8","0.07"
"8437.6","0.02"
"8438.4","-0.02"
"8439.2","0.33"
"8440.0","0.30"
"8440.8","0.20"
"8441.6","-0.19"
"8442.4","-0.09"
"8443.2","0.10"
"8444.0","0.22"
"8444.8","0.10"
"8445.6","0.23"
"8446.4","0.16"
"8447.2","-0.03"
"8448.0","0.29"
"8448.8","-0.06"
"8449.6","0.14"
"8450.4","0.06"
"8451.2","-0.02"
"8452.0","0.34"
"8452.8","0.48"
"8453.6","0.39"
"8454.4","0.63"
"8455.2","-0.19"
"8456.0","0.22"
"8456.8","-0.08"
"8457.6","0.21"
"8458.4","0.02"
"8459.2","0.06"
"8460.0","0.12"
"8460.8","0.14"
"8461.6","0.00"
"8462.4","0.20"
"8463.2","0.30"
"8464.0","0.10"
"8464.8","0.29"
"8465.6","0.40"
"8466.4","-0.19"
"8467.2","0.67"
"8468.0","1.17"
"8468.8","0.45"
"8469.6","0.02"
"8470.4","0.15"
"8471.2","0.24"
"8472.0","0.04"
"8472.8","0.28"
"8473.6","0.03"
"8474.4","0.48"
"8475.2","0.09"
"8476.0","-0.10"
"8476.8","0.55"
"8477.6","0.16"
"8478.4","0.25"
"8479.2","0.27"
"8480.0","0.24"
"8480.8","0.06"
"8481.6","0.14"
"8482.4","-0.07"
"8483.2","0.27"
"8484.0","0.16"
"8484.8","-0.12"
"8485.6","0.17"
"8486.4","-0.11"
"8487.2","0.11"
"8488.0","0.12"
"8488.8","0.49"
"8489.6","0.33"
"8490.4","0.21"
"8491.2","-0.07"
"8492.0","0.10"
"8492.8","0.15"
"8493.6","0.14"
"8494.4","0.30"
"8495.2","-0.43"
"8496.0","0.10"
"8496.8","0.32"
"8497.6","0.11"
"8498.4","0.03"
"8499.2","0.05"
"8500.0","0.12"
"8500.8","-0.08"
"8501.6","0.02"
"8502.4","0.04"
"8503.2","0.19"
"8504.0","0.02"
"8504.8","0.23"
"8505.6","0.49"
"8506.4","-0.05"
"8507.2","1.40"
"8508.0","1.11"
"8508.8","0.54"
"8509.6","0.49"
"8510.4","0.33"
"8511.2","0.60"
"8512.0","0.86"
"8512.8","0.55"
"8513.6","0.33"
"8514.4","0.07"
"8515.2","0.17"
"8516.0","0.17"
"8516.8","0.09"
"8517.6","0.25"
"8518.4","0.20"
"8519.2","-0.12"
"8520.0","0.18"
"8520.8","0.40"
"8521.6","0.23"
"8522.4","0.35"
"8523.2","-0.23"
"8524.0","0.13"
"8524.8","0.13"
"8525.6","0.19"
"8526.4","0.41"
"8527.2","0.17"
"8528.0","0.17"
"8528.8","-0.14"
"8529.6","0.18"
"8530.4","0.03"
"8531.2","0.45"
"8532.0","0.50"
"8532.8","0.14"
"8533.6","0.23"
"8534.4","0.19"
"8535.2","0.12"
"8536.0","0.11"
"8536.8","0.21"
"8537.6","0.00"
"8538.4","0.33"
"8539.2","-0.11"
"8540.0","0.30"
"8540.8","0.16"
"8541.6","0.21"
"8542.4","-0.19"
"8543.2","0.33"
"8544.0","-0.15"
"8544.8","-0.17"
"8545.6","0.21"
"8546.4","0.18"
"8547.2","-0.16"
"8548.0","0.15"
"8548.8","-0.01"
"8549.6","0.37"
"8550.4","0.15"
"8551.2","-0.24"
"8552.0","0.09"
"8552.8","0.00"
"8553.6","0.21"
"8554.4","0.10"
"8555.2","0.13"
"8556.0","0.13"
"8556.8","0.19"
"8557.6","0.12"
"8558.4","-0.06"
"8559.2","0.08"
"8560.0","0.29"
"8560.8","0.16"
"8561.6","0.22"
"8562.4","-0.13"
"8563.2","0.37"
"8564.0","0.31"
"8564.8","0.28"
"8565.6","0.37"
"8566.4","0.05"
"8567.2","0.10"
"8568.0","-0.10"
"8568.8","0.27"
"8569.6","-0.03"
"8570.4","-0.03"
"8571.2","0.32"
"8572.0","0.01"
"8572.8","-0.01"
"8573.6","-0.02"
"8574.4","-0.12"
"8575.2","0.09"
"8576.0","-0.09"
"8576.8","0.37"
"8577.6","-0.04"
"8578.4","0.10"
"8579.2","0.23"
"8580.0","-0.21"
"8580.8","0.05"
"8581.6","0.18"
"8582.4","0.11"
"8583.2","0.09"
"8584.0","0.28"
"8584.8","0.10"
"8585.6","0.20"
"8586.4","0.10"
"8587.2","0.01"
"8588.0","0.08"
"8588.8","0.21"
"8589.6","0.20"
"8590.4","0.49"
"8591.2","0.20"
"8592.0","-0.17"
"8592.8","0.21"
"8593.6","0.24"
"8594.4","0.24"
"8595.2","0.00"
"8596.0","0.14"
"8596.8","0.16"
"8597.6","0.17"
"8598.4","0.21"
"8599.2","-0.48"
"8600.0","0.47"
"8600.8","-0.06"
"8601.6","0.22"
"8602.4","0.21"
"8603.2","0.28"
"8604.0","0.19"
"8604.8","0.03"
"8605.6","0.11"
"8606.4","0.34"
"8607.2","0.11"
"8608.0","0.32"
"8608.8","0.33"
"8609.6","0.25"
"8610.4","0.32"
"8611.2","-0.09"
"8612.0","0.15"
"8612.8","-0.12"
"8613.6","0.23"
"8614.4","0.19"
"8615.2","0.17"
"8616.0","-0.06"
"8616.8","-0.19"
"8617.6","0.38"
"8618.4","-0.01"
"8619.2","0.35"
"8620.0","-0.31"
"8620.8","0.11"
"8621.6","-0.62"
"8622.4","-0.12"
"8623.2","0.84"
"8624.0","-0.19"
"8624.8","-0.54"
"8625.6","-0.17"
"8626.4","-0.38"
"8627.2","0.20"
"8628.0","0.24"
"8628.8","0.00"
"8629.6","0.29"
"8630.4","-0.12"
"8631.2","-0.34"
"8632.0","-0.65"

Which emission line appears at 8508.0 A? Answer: H-beta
